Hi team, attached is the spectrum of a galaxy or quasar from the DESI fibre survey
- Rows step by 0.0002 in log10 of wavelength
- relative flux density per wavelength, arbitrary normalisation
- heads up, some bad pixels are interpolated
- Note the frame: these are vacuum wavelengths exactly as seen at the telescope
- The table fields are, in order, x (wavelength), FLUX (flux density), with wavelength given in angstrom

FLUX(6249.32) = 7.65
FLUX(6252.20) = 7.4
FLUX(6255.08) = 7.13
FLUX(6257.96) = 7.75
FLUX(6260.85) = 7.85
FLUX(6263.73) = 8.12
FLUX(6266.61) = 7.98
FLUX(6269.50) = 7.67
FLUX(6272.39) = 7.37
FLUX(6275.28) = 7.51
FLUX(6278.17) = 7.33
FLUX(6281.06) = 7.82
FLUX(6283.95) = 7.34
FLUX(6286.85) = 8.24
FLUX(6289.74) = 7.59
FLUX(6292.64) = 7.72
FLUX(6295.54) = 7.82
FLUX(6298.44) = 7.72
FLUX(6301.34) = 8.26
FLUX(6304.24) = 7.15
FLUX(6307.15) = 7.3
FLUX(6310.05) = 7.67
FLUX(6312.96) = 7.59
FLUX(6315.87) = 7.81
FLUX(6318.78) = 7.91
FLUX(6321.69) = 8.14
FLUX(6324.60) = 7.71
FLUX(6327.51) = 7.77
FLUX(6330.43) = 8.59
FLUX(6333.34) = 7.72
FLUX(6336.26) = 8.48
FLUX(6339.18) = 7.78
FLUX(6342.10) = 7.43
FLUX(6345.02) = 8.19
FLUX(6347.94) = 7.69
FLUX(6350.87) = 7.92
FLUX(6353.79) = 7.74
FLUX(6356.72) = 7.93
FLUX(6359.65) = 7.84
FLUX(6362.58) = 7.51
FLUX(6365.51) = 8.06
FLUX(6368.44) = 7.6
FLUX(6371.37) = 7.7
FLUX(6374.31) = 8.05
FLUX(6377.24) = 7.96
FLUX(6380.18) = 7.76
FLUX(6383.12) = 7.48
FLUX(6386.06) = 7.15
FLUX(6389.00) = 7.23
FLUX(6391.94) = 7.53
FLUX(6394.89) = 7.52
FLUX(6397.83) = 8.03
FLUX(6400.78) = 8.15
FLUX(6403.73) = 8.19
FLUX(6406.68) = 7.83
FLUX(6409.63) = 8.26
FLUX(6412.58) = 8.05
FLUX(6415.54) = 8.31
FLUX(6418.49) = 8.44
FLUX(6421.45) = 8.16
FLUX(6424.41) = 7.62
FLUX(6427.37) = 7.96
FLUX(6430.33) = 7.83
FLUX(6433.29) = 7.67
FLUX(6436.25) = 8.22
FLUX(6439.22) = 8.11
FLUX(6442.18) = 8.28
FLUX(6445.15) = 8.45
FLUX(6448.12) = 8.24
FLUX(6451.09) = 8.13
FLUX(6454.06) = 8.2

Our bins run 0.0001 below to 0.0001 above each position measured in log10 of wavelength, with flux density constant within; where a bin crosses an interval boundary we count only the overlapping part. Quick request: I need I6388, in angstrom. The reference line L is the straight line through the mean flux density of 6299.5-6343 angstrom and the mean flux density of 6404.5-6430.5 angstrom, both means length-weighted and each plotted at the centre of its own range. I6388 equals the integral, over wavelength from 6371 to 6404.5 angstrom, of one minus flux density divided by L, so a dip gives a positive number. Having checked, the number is 1.1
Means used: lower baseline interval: 7.82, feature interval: 7.72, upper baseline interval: 8.06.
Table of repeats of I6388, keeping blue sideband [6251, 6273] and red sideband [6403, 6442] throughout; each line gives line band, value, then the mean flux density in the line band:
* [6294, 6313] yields 0.3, 7.65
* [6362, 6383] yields 0.4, 7.8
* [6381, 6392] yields 0.9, 7.35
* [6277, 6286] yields 0.2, 7.55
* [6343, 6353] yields 0.0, 7.89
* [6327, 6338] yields -0.5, 8.16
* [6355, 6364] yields 0.2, 7.76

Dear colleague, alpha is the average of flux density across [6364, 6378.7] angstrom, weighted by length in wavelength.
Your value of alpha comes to 7.88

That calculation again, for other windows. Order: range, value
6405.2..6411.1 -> 8.05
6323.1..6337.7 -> 8.06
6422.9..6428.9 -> 7.79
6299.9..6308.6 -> 7.57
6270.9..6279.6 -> 7.4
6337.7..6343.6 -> 7.61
